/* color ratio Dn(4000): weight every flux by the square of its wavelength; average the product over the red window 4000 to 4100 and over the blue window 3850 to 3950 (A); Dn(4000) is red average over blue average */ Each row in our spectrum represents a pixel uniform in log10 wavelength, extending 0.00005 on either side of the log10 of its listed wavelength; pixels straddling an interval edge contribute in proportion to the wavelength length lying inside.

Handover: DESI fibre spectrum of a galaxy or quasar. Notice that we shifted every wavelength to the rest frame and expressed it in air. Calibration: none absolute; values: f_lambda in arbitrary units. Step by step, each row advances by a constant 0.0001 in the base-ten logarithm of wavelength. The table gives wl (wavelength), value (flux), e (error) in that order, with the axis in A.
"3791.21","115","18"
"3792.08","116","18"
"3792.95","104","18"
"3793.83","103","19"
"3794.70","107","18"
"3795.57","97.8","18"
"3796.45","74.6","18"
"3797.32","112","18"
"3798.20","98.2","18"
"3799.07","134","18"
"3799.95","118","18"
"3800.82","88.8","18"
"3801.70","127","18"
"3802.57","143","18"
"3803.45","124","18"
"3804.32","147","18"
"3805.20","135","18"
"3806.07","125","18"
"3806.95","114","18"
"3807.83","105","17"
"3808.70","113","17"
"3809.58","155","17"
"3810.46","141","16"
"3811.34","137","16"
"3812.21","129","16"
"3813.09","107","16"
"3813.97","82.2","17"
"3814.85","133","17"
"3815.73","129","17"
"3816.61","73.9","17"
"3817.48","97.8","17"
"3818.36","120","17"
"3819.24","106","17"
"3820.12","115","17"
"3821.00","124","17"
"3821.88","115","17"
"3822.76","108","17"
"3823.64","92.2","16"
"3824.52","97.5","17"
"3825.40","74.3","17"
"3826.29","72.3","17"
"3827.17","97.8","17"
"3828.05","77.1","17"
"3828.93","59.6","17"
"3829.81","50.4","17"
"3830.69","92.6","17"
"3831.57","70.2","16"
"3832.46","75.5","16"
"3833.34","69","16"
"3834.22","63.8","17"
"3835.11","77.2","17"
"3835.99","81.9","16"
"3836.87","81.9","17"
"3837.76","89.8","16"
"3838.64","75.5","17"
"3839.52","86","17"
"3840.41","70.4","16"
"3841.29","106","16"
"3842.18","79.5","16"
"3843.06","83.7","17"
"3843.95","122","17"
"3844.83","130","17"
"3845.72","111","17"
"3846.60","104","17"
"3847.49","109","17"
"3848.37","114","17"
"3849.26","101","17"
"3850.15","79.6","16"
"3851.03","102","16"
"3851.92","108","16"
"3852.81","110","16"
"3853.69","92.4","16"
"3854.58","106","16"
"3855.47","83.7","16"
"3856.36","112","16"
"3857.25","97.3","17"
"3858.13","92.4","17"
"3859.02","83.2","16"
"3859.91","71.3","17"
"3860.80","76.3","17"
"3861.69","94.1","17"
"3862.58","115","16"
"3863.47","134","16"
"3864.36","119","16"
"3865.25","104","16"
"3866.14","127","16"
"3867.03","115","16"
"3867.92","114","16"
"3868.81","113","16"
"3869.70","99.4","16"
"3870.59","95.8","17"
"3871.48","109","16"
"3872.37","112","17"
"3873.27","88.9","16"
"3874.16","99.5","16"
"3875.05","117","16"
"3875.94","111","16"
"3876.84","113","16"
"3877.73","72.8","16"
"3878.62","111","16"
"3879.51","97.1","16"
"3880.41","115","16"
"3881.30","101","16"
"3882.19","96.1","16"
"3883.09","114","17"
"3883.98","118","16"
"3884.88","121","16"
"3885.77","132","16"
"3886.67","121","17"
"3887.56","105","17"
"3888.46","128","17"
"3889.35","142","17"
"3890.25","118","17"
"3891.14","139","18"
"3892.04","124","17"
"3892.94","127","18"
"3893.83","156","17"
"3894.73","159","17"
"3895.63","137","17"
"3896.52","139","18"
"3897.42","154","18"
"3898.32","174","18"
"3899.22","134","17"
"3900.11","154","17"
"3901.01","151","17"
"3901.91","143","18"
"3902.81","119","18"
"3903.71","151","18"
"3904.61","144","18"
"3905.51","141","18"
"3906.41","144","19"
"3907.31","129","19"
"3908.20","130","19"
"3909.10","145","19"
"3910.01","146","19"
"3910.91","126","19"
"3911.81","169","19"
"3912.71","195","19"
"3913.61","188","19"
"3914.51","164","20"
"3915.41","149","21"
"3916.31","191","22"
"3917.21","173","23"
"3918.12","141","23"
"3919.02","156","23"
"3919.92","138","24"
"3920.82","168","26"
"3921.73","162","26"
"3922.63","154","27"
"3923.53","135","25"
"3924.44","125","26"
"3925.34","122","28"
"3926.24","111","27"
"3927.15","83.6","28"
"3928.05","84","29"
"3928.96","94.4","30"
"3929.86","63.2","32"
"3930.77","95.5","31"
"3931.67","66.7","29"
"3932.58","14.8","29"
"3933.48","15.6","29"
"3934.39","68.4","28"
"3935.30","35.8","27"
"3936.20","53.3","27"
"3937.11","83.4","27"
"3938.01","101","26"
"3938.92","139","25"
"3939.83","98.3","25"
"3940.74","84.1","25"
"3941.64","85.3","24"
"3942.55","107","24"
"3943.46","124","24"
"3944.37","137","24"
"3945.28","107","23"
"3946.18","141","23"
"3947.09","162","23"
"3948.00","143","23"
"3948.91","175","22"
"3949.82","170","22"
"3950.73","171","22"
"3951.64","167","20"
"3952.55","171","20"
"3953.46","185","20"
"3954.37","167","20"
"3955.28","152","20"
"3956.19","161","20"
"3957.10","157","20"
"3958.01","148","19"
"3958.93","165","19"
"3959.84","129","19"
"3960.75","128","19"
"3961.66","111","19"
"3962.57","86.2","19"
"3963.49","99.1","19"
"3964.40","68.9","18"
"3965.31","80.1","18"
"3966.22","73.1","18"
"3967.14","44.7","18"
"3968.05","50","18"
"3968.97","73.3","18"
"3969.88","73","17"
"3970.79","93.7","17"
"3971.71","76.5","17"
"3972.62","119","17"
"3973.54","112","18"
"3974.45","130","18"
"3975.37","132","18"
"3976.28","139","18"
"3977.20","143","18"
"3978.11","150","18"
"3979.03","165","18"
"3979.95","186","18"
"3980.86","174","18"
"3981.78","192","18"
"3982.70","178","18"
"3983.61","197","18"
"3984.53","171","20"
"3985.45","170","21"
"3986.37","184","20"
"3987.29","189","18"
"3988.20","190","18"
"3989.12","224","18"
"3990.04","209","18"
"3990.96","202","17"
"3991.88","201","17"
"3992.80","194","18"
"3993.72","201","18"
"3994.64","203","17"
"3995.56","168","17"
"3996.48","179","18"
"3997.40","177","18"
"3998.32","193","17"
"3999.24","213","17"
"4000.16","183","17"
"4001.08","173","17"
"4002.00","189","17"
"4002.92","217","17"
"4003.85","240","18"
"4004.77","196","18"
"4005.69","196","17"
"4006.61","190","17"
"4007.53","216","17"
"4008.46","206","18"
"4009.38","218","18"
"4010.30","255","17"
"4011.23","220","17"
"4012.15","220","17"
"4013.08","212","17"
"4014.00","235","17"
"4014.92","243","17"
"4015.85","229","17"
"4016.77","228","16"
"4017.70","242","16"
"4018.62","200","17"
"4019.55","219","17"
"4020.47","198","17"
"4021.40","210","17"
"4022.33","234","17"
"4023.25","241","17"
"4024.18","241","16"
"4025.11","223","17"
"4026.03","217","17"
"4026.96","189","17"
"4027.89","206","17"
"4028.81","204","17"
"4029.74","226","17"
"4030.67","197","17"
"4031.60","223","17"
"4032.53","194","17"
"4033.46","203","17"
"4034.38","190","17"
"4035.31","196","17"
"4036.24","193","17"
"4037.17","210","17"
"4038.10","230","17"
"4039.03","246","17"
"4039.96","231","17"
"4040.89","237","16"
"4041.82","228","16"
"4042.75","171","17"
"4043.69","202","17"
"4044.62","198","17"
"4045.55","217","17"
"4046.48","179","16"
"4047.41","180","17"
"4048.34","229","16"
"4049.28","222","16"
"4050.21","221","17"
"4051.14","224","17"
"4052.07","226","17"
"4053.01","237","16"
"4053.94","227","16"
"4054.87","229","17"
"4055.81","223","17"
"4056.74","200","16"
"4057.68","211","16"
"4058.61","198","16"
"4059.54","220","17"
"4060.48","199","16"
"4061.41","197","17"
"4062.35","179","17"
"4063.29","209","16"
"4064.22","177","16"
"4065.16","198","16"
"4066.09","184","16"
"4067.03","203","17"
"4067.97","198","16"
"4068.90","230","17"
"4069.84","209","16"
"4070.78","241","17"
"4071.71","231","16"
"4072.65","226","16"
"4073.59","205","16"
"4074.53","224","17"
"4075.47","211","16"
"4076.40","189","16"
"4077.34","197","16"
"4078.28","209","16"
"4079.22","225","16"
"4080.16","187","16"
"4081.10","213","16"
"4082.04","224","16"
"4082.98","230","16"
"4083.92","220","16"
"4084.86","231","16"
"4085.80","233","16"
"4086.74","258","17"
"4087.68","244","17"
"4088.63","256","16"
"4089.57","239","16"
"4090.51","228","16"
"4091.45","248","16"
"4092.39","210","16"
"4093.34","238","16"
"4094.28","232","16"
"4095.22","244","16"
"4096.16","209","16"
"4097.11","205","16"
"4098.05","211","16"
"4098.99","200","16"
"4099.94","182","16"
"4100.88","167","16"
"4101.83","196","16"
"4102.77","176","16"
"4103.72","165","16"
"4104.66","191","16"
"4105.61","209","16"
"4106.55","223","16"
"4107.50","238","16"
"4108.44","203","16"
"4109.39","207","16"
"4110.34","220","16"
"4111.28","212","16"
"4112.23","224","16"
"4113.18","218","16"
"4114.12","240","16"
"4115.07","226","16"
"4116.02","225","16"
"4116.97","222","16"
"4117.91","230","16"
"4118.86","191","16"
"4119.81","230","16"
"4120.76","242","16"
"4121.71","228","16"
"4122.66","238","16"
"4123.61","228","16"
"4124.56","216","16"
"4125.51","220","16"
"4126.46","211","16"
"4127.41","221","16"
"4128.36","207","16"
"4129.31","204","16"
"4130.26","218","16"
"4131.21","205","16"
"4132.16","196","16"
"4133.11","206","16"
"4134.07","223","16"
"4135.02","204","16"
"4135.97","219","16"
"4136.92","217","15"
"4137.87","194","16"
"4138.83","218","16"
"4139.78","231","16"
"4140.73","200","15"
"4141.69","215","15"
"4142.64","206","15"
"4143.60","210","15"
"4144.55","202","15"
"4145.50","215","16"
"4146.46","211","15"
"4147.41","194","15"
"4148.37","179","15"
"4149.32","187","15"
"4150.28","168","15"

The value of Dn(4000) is 1.9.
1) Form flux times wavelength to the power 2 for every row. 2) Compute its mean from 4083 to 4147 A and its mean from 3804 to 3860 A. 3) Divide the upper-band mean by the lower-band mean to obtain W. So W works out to 2.51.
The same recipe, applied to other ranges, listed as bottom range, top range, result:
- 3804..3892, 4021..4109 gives 2.29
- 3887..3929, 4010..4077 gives 1.61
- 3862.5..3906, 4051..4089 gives 1.92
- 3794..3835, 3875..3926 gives 1.38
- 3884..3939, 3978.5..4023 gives 1.67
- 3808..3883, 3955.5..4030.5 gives 1.90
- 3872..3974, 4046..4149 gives 1.91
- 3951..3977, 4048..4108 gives 1.92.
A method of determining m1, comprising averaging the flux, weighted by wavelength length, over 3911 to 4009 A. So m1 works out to 143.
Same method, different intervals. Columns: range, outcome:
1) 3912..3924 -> 163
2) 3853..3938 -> 119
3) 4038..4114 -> 214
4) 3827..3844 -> 79.3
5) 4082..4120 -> 218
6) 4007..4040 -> 218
